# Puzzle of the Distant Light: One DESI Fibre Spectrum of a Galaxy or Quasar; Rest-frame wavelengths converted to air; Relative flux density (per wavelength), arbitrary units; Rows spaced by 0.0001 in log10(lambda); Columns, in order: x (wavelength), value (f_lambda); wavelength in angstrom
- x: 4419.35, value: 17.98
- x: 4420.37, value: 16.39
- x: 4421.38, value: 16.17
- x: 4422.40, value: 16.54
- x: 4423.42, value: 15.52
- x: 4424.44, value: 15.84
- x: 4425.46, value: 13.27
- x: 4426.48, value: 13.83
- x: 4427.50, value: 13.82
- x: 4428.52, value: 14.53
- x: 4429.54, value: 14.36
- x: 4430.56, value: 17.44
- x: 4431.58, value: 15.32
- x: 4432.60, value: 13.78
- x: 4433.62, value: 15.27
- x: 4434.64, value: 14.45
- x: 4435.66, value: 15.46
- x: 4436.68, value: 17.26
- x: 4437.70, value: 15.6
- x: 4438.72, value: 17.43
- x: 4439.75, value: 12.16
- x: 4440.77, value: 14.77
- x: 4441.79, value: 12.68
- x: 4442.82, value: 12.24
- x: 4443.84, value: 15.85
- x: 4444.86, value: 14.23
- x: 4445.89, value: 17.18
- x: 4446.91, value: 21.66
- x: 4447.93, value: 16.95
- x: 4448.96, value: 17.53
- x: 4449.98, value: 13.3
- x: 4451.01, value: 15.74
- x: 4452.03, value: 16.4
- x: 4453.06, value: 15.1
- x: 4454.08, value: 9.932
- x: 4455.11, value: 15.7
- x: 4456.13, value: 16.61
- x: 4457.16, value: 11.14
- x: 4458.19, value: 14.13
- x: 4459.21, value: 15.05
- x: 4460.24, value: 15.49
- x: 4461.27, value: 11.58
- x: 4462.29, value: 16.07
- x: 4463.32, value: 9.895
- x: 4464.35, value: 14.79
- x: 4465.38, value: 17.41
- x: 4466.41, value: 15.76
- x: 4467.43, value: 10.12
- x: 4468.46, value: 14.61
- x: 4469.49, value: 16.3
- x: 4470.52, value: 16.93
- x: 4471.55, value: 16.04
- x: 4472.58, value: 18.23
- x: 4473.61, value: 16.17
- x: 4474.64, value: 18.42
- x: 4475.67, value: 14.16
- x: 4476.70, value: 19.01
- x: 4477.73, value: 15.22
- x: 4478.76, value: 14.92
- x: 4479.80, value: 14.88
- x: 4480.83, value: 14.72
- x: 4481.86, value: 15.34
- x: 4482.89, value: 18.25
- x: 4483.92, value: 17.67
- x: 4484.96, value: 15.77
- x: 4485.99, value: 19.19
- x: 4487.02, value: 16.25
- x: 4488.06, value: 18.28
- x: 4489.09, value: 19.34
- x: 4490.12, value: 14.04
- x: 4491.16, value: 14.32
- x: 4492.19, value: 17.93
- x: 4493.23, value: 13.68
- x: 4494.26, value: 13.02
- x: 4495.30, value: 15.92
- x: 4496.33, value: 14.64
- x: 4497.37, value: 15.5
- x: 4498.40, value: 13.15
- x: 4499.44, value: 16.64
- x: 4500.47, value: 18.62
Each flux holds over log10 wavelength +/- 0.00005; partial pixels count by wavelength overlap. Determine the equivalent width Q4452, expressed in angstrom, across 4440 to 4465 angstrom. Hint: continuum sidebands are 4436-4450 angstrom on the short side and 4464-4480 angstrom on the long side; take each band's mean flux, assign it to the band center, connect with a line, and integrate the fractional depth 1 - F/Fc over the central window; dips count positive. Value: 1.6 angstrom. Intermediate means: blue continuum 15.7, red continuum 15.8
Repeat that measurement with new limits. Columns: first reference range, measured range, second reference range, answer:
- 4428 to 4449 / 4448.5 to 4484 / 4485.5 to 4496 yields 1.49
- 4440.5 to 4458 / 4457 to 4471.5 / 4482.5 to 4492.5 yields 1.38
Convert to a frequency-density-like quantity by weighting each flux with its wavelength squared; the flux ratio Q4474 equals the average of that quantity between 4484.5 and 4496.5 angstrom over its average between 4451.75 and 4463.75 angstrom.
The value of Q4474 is 1.17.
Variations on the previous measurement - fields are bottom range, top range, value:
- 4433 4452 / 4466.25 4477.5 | 1.04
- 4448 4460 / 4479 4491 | 1.14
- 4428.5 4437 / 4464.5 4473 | 1.03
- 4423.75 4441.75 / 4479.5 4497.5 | 1.10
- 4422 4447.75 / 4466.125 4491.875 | 1.08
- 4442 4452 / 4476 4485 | 1.03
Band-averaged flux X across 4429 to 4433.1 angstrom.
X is 15.2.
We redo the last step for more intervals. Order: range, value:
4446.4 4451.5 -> 17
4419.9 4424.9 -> 16.1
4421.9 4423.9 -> 16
